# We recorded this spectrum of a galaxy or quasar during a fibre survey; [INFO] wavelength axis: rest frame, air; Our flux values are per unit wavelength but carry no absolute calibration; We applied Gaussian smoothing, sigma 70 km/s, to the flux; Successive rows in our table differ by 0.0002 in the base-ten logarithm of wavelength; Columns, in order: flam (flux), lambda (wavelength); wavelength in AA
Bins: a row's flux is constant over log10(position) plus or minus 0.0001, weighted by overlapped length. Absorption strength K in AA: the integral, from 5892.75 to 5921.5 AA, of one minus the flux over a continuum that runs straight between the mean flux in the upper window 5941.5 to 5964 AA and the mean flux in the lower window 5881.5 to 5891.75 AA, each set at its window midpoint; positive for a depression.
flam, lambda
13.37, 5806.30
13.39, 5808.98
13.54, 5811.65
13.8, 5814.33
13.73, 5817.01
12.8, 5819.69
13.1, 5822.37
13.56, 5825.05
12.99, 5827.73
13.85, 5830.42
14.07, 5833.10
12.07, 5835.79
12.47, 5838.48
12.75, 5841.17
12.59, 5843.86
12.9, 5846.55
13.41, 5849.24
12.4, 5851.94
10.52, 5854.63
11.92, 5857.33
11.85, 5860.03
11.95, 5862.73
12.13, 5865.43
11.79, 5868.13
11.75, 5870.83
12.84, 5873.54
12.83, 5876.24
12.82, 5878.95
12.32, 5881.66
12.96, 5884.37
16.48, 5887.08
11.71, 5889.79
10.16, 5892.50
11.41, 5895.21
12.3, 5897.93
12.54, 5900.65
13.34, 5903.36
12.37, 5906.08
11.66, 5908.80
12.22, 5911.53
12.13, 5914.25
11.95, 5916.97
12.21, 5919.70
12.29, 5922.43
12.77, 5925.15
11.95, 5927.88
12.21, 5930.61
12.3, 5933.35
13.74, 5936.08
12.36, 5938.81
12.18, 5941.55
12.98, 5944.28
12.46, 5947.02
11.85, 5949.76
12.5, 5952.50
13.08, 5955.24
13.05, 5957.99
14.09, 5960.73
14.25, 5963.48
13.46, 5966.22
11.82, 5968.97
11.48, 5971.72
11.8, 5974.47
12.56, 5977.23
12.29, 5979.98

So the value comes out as 2.30 AA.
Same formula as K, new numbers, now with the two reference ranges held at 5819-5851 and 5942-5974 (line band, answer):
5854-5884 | 1.93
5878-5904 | 0.69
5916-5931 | 0.71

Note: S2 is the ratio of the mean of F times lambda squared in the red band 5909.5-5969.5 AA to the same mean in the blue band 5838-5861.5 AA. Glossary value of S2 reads 1.1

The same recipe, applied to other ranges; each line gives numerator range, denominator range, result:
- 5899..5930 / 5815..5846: 0.97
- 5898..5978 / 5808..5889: 1.01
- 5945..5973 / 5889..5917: 1.09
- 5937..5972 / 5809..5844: 1.01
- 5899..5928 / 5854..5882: 1.04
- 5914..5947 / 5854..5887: 1.03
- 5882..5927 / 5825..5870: 1.01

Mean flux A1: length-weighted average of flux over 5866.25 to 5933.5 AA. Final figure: 12.4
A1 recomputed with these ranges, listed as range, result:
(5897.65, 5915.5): 12.4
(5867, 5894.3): 12.6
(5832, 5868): 12.4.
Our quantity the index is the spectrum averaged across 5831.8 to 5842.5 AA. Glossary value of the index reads 12.8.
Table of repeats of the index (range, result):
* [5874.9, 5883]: 12.6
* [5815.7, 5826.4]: 13.3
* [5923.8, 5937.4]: 12.6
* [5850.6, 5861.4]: 11.7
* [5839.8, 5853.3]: 12.8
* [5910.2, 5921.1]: 12.1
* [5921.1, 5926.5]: 12.5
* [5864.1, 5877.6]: 12.3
